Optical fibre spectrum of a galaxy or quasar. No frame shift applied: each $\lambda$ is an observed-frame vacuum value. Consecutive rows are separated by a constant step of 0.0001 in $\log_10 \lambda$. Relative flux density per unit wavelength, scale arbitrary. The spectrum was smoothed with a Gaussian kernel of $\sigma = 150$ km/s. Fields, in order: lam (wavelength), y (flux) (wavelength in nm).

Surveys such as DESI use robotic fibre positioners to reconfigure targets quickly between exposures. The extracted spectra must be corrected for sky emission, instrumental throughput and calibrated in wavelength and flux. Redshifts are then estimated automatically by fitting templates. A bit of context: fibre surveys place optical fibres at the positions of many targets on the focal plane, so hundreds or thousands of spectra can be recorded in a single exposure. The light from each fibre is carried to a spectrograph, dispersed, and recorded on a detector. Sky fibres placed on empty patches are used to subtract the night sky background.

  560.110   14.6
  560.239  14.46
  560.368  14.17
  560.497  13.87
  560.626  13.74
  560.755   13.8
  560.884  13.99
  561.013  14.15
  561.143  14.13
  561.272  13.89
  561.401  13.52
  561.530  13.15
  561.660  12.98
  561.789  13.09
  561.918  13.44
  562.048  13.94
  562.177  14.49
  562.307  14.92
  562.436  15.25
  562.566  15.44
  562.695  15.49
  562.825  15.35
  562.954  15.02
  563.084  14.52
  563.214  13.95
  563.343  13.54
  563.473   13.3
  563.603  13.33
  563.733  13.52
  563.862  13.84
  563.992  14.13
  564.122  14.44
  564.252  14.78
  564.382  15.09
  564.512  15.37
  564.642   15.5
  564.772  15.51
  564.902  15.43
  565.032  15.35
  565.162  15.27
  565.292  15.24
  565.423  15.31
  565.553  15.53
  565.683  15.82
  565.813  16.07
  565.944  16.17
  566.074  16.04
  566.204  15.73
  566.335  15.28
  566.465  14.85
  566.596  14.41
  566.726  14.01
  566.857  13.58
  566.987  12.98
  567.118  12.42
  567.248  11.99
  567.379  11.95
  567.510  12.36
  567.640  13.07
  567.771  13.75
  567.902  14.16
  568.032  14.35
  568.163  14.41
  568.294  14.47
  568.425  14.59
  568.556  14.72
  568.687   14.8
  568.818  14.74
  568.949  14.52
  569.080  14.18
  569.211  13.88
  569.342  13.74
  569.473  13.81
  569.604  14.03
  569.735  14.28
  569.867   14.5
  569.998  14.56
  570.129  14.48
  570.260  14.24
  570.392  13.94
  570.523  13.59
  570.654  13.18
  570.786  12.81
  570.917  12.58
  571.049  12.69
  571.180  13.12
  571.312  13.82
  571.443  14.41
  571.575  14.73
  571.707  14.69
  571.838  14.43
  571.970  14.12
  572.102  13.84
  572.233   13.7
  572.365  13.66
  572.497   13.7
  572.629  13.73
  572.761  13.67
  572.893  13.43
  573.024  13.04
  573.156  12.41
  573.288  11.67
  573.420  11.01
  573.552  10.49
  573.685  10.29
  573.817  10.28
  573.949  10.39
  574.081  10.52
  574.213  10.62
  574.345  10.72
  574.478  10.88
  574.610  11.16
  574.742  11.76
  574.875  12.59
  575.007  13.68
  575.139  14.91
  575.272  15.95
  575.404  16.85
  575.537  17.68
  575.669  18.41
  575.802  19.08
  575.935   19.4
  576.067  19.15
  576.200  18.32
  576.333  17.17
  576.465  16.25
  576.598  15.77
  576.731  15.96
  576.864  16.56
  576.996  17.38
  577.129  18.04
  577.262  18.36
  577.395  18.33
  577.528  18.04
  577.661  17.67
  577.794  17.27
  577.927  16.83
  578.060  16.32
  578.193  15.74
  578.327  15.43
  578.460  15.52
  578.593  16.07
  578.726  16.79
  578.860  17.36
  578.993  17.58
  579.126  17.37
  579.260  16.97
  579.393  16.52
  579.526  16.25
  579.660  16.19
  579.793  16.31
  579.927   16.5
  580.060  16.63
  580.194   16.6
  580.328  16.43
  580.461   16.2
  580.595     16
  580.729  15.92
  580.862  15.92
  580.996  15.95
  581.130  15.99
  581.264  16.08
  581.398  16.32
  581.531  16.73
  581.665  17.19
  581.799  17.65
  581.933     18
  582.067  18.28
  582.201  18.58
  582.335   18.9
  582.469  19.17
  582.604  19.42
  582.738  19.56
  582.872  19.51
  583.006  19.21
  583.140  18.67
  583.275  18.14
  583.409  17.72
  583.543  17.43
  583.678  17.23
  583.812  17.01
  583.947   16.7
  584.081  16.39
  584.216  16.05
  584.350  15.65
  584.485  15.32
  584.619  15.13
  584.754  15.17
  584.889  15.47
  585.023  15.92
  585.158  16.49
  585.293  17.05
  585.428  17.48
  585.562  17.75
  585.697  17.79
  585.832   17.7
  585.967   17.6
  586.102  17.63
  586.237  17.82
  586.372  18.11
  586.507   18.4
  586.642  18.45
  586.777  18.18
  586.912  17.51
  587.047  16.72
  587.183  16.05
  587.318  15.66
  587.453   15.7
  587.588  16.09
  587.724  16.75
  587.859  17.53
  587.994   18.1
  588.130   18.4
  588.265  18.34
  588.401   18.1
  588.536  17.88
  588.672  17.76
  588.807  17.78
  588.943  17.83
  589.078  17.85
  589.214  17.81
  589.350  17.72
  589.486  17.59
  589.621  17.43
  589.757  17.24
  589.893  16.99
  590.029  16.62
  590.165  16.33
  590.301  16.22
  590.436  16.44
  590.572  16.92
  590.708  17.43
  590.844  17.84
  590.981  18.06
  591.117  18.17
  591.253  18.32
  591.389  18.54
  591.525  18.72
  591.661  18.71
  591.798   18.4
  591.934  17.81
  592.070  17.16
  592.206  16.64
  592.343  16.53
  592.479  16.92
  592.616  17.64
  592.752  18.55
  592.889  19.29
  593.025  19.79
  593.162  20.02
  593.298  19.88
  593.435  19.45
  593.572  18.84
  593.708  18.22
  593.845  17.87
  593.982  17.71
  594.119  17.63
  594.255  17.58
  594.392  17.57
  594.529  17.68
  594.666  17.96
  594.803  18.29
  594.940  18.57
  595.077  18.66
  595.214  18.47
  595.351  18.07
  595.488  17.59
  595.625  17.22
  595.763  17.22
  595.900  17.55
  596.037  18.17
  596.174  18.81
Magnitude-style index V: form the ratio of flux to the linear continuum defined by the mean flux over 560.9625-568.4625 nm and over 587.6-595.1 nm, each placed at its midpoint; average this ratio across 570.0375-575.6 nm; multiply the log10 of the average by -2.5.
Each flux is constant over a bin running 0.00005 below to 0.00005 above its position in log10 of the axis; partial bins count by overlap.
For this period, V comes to 0.18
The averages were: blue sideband 14.4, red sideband 17.9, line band 13.1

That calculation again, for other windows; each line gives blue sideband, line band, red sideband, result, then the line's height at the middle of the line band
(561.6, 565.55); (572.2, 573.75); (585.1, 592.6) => 0.241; 15.7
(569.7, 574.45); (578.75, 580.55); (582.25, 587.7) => -0.080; 15.5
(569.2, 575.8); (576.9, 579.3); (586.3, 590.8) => -0.157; 14.8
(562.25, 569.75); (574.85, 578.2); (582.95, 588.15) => -0.079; 15.9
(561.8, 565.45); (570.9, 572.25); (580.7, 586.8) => 0.134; 15.7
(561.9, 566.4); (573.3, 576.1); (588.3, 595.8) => 0.187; 16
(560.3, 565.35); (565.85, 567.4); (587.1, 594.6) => 0.045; 14.8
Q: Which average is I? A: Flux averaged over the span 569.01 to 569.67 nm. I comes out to 13.9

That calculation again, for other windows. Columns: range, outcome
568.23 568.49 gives 14.5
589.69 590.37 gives 16.7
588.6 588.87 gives 17.8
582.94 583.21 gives 18.9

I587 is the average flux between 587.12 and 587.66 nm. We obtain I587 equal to 15.9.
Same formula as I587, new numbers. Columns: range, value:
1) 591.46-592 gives 18.4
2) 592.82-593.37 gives 19.7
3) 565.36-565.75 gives 15.6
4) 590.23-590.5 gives 16.4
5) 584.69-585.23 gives 15.8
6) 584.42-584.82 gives 15.2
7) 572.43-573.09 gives 13.5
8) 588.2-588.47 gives 18.2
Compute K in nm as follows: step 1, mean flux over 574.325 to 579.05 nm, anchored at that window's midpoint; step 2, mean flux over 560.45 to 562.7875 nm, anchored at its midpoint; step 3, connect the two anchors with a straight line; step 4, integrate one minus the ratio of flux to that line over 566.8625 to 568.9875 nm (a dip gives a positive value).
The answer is 0.19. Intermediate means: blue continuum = 14.1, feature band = 13.7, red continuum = 16.3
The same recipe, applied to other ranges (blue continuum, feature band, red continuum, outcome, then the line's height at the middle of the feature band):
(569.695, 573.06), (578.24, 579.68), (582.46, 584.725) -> -0.04 nm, 16.1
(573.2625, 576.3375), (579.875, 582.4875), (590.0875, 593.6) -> -0.26 nm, 15.4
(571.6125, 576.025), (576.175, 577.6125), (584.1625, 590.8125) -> -0.30 nm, 14.3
